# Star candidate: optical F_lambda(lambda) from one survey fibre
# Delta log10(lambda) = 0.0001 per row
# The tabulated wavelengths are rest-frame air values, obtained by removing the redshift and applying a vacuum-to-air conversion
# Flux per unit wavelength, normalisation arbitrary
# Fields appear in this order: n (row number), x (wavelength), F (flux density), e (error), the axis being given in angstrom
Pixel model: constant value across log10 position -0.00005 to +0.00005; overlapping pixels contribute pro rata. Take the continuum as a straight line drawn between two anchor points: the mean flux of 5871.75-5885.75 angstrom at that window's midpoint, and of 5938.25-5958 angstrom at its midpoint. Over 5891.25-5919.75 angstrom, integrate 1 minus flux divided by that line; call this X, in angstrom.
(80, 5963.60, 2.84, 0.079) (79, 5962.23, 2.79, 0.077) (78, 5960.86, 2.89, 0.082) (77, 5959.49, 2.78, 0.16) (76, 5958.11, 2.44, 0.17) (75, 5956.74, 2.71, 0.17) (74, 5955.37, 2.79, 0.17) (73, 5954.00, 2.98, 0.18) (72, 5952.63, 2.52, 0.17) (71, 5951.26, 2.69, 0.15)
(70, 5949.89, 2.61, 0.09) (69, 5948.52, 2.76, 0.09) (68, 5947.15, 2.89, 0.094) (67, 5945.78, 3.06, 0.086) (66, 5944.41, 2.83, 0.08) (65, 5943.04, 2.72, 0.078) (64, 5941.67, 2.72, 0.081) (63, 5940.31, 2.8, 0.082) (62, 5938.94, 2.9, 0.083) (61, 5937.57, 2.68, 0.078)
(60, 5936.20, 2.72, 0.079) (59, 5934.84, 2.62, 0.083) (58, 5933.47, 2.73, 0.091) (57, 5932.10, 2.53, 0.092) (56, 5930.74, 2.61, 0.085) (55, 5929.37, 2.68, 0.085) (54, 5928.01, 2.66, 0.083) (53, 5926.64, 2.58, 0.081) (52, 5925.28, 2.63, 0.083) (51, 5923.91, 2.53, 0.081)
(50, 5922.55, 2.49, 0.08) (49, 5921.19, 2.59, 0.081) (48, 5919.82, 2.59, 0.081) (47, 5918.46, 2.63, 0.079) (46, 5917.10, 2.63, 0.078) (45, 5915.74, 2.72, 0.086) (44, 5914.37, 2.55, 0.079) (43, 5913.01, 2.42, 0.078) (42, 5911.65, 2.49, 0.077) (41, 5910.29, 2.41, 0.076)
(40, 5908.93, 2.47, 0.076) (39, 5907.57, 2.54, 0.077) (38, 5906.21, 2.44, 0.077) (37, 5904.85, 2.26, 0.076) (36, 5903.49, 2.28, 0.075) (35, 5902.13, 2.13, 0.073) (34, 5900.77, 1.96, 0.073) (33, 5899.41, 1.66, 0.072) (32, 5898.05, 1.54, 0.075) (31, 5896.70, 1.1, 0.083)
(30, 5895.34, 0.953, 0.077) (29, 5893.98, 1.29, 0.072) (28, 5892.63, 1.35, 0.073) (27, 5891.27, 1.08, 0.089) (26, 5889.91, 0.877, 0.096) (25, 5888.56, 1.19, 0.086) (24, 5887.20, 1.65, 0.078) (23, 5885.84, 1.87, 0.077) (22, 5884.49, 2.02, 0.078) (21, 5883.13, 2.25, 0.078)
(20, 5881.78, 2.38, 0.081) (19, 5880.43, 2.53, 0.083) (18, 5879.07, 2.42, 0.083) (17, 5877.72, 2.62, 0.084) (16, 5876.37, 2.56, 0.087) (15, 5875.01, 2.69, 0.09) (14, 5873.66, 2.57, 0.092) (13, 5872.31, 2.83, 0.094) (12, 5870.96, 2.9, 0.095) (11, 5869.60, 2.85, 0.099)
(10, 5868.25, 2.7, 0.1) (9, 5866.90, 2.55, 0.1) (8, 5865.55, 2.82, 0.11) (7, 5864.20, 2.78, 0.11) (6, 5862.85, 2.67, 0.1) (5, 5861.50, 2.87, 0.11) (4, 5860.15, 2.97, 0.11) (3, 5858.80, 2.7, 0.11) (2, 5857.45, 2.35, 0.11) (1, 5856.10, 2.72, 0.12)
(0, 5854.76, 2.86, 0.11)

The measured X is 5.64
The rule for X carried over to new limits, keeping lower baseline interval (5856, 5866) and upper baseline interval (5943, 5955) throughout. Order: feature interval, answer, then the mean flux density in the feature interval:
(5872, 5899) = 8.59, 1.87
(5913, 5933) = 1.26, 2.6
